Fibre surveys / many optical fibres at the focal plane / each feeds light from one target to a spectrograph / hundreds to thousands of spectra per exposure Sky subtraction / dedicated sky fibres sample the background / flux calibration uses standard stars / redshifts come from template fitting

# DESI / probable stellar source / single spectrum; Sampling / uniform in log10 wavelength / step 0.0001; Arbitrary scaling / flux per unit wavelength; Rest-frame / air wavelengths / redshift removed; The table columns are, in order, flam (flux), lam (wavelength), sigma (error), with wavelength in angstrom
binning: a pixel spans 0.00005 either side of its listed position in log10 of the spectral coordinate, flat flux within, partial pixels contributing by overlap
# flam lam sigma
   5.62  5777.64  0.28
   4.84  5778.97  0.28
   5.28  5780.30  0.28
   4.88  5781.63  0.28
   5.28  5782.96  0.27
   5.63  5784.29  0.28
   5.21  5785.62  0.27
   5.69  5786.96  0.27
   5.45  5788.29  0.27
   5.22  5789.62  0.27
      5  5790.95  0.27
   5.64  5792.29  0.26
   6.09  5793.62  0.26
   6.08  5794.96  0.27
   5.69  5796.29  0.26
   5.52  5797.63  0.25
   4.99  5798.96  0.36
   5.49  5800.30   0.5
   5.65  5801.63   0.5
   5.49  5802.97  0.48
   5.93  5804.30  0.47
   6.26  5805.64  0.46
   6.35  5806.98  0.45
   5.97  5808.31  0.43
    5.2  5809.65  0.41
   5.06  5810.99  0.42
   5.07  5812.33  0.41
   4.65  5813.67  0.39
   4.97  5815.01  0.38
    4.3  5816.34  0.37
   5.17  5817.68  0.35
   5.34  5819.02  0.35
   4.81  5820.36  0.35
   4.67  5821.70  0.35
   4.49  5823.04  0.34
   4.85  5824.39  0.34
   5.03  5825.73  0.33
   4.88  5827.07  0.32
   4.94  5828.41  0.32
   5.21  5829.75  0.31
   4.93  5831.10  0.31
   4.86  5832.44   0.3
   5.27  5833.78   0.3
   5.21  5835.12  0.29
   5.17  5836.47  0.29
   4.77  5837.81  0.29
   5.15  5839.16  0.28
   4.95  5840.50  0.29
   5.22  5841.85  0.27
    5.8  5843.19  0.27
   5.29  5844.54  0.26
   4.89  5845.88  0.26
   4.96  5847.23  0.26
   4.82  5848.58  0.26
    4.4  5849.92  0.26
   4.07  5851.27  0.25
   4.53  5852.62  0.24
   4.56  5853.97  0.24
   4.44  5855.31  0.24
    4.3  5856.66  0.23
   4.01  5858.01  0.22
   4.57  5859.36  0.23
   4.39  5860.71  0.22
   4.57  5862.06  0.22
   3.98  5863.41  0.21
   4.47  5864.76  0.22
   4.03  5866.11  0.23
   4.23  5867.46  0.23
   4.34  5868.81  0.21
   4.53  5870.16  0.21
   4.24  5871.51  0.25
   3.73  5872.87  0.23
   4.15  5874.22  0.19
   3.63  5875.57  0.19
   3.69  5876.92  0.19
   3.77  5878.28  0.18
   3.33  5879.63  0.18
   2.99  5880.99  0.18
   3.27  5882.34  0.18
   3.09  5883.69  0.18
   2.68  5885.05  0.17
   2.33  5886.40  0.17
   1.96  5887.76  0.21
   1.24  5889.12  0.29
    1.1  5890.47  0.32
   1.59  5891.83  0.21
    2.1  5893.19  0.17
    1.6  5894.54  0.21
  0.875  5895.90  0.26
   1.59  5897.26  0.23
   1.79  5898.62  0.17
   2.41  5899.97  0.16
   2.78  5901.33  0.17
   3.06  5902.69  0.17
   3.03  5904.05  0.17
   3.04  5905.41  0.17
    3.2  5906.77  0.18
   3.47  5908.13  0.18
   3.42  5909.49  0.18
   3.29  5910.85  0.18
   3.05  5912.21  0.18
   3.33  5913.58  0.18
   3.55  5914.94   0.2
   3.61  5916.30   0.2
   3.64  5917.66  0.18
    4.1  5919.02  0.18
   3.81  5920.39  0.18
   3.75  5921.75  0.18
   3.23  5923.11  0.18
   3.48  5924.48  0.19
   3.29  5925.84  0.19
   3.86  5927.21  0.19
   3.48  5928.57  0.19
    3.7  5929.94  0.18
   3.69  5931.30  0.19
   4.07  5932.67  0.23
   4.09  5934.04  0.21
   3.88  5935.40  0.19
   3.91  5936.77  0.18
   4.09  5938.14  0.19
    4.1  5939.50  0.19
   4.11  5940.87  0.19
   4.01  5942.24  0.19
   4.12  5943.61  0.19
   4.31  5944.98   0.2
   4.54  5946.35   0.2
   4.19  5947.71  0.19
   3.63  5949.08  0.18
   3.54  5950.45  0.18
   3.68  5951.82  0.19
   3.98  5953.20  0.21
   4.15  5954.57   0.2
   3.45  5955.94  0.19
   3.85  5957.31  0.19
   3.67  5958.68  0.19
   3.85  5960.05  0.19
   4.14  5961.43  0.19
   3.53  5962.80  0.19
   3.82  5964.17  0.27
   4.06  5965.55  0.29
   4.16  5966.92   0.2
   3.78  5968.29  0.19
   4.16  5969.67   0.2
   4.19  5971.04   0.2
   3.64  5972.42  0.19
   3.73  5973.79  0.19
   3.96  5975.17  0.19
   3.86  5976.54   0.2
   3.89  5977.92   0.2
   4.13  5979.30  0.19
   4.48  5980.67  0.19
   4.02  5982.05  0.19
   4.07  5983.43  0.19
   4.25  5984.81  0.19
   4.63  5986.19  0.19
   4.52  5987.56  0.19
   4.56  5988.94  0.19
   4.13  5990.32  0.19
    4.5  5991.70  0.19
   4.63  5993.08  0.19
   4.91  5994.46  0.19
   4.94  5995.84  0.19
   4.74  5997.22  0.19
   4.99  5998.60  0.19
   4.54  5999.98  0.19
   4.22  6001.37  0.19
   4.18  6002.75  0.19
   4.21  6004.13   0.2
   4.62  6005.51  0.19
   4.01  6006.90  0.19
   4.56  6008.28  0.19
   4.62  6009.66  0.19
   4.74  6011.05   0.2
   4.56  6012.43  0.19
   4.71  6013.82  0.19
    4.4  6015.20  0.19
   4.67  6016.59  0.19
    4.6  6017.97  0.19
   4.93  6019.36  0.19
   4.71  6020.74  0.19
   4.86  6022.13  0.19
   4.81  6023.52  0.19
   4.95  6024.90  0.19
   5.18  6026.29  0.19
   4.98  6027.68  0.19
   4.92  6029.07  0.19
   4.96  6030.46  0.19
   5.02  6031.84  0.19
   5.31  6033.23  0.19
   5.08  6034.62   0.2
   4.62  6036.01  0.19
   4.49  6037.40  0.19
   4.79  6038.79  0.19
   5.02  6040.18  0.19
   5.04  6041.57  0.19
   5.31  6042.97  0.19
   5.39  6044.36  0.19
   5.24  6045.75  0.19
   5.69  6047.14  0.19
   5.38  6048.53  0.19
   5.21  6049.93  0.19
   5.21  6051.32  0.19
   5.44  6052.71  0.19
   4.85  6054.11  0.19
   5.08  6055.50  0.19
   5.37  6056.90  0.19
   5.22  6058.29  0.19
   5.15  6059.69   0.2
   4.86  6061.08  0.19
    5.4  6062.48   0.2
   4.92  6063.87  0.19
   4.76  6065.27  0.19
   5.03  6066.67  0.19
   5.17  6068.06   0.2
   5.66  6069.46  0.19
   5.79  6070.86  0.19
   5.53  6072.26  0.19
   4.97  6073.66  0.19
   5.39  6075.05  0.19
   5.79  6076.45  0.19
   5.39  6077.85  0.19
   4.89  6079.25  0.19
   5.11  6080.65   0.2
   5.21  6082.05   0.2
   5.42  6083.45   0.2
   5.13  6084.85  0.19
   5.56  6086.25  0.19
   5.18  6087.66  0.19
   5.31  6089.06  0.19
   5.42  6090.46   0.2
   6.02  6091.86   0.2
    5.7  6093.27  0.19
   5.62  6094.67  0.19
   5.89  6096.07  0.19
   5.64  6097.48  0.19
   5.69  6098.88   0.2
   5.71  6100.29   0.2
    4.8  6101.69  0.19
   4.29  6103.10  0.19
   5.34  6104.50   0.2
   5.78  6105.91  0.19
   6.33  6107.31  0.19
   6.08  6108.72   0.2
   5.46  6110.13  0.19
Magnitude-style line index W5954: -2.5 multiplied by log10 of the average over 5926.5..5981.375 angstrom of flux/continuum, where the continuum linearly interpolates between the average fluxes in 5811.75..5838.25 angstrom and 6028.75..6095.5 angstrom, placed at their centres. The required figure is 0.28 mag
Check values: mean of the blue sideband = 4.93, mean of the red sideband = 5.23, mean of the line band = 3.94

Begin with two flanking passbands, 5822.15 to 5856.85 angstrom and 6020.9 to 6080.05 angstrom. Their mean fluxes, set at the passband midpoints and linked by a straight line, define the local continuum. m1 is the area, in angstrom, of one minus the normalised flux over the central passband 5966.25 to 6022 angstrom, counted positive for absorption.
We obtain 7.59 angstrom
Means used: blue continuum 4.89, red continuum 5.14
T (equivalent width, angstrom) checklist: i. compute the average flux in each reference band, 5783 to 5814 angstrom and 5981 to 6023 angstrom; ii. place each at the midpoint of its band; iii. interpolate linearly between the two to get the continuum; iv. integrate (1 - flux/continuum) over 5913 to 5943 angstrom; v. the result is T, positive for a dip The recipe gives 6.9 angstrom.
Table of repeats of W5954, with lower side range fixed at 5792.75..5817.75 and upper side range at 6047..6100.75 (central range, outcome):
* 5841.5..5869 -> 0.19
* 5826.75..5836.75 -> 0.08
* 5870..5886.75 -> 0.48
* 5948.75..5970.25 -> 0.37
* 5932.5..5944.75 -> 0.32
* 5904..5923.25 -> 0.49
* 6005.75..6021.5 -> 0.17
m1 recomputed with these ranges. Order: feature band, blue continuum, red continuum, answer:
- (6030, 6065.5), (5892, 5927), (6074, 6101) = -1.5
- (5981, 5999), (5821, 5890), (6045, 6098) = 1.5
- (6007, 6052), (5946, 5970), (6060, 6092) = -1.8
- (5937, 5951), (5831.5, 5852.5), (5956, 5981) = 0.2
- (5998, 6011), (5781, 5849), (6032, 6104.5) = 2.0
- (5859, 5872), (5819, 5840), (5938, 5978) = 1.0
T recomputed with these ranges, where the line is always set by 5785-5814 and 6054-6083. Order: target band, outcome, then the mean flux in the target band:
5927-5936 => 2.62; 3.82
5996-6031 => 4.10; 4.67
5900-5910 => 4.29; 3.09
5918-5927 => 2.96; 3.62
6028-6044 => 0.90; 4.97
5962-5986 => 6.02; 4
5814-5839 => 2.59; 4.94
